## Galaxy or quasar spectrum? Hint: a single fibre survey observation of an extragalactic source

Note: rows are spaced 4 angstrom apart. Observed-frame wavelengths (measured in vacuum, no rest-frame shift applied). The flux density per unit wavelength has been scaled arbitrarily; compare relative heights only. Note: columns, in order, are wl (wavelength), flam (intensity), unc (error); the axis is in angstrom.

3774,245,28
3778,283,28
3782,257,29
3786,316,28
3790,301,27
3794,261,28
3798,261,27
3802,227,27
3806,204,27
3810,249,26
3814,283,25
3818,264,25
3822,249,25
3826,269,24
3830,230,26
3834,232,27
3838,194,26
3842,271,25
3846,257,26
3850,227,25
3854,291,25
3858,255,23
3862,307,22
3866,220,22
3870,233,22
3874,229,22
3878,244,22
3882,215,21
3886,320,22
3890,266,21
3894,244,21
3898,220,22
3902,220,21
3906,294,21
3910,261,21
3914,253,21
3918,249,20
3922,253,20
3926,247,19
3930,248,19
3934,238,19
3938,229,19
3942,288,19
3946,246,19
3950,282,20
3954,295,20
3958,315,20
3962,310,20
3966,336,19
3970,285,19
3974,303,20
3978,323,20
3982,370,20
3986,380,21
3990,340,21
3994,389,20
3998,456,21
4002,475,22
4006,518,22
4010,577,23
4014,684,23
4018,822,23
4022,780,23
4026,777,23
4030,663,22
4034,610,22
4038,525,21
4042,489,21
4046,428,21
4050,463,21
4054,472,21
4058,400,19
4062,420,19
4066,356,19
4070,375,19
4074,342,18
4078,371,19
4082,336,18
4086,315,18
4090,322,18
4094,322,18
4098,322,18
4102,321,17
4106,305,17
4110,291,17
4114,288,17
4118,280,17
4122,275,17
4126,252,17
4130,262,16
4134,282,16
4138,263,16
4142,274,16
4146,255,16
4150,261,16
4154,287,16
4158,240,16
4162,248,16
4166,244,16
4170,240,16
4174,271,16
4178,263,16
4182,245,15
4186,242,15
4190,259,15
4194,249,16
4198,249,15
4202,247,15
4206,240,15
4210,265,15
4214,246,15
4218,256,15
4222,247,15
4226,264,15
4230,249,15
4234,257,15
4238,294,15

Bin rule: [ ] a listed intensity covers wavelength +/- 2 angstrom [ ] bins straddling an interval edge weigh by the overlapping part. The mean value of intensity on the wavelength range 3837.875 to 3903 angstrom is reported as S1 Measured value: 250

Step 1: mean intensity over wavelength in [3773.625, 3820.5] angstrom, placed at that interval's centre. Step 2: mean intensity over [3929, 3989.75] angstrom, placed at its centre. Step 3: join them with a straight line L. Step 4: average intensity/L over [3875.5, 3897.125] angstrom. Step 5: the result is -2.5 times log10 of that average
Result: 0.111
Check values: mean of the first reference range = 263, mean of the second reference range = 299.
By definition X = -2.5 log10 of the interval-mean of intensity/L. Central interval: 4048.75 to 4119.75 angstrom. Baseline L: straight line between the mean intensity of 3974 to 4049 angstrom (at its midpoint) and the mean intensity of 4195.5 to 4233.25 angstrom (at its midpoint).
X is 0.23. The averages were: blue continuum 527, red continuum 252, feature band 349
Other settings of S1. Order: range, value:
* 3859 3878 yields 247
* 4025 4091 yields 448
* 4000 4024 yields 643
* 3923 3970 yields 276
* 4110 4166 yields 267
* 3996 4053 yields 588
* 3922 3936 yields 246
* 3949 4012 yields 374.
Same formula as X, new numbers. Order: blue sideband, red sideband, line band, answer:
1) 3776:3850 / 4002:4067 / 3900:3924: 0.47 mag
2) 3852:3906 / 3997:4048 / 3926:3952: 0.49 mag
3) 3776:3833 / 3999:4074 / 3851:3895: 0.31 mag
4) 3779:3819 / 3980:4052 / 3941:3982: 0.48 mag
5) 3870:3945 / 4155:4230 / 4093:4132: -0.16 mag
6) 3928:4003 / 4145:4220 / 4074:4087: -0.20 mag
